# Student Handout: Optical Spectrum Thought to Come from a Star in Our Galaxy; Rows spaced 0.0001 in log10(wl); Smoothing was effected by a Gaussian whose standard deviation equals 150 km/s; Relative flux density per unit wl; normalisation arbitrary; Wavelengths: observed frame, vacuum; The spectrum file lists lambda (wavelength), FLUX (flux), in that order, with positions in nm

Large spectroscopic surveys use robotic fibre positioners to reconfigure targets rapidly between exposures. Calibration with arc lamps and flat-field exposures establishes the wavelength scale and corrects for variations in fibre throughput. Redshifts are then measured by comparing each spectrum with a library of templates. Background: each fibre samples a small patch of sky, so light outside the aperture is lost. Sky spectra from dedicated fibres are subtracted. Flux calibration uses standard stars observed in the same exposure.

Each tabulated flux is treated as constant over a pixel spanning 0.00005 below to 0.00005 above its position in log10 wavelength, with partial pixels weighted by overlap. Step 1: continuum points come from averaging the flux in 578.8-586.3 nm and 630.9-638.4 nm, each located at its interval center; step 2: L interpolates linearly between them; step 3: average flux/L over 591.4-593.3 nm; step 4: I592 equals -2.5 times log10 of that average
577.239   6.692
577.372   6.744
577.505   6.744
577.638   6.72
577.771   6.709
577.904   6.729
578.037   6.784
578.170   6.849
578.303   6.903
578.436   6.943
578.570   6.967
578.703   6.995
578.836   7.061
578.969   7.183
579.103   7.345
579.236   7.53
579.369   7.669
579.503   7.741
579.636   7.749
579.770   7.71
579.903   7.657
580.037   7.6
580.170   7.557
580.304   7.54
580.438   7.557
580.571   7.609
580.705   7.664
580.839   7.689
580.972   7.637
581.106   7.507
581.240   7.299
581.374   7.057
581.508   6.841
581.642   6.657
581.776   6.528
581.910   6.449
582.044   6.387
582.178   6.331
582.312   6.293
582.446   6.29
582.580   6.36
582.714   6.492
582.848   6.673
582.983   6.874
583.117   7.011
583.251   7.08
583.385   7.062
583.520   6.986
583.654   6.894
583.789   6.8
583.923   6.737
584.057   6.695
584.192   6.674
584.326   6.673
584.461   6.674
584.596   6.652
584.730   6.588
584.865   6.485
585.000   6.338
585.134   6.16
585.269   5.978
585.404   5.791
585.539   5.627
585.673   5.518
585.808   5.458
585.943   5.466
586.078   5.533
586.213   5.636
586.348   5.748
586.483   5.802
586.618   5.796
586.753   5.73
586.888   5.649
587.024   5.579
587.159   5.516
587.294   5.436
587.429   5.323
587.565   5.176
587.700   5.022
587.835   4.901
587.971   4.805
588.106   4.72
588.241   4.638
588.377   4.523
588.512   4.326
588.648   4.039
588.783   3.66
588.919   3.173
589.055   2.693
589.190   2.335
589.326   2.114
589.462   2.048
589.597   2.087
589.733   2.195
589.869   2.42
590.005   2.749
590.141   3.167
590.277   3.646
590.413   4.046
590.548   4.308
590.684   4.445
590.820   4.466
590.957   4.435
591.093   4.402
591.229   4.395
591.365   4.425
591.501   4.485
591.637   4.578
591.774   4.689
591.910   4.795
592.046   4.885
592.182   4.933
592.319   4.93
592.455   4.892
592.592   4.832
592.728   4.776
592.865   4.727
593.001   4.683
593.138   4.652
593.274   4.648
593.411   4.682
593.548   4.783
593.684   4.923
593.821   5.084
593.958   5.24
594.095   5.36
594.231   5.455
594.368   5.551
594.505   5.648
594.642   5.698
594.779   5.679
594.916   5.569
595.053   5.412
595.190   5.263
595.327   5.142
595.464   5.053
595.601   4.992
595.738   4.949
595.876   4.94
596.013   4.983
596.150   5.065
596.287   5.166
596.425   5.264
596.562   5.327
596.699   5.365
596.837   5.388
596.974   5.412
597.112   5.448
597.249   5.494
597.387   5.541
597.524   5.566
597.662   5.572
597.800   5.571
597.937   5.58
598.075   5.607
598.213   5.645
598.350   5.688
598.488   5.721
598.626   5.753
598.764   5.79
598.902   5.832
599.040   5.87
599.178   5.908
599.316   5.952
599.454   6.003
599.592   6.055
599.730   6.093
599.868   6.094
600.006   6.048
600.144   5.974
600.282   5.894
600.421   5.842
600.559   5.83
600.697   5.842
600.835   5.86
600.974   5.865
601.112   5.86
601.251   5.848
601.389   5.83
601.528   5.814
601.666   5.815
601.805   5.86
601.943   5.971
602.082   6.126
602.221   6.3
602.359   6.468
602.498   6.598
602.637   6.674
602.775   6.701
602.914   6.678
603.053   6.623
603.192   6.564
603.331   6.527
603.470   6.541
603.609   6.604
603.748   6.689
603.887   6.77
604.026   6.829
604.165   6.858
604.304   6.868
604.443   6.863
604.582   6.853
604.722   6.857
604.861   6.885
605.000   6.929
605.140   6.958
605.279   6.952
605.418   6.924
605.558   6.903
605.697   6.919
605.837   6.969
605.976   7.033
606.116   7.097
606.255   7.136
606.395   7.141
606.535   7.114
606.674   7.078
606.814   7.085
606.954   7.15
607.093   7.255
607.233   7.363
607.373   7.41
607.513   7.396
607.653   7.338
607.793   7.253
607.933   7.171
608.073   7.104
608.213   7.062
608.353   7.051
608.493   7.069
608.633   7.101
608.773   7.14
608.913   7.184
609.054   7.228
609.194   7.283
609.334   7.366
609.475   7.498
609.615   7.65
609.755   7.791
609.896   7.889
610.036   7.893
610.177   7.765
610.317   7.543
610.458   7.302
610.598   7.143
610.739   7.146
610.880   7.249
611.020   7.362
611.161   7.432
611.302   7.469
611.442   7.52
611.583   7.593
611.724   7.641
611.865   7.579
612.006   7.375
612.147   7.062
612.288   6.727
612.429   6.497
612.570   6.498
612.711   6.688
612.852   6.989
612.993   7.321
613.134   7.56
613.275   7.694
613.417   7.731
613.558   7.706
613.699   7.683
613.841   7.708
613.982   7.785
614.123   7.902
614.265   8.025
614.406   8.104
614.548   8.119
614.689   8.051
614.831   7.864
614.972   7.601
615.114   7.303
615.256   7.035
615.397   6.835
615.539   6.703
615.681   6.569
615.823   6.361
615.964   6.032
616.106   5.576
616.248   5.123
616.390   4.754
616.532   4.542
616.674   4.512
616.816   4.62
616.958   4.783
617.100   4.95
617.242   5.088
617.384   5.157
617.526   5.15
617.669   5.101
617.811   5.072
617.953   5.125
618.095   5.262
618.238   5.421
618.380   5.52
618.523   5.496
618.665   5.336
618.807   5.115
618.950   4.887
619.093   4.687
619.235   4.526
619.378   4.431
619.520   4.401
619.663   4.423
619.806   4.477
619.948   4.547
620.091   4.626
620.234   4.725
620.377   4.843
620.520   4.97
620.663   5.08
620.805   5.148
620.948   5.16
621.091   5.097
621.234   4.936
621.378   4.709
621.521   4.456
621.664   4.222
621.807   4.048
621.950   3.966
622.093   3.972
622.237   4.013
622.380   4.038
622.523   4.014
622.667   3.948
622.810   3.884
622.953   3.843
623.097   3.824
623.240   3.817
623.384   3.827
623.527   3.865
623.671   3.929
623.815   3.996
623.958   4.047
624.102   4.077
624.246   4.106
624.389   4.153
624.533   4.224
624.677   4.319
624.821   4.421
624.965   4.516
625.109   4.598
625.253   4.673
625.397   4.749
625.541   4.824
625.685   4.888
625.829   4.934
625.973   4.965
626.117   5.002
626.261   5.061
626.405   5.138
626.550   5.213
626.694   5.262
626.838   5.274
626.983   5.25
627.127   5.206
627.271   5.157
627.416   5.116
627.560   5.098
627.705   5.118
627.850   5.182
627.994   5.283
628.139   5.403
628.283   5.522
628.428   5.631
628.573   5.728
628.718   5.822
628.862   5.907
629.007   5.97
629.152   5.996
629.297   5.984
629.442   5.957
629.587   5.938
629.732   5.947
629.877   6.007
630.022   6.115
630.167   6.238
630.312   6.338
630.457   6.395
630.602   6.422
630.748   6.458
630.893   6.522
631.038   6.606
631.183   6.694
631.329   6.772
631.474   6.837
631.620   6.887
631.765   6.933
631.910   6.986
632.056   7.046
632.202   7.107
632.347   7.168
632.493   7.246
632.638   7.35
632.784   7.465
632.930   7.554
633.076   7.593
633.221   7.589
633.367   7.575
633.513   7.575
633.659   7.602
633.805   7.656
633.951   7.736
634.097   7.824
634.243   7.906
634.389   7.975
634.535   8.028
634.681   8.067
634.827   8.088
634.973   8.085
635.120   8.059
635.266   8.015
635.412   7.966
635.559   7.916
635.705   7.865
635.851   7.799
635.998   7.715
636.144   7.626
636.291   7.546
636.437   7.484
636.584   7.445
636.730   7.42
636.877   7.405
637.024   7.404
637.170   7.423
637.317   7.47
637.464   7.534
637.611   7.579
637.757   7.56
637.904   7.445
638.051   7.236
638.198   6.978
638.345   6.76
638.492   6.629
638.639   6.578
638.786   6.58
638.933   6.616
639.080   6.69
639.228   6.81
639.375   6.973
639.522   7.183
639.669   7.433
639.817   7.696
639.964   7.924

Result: 0.41 mag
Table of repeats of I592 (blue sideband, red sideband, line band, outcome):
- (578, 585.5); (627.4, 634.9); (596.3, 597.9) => 0.25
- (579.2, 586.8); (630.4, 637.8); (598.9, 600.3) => 0.16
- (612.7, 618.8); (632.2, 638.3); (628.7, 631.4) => 0.17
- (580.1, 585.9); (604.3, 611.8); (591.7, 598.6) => 0.32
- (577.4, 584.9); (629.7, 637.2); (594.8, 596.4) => 0.34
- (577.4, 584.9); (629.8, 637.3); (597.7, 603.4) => 0.18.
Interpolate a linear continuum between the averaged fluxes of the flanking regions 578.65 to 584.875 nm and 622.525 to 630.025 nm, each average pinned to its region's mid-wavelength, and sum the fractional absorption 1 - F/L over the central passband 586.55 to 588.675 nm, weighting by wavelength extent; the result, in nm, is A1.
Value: 0.52 nm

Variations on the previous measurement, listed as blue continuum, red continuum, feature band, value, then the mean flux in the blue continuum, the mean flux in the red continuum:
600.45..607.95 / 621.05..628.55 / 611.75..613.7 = -0.470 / 6.68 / 4.6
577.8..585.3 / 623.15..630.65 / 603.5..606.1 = -0.366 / 6.97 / 5.12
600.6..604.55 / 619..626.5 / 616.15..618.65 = -0.052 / 6.35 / 4.45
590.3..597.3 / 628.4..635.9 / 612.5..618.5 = -0.287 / 4.97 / 7.03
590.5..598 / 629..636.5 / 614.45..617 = -0.022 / 5.05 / 7.17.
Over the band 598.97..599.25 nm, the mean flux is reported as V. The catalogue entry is 5.89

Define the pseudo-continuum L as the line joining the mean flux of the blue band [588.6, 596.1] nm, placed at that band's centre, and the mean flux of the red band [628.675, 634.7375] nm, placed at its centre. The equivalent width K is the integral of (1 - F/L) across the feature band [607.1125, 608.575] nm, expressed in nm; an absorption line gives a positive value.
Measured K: -0.50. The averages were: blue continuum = 4.41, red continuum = 6.9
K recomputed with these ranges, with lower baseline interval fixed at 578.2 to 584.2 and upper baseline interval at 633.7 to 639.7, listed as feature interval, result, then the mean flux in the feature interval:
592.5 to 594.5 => 0.61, 4.98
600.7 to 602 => 0.25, 5.86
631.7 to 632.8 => 0.04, 7.15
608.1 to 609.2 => 0.02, 7.13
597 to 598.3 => 0.30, 5.56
